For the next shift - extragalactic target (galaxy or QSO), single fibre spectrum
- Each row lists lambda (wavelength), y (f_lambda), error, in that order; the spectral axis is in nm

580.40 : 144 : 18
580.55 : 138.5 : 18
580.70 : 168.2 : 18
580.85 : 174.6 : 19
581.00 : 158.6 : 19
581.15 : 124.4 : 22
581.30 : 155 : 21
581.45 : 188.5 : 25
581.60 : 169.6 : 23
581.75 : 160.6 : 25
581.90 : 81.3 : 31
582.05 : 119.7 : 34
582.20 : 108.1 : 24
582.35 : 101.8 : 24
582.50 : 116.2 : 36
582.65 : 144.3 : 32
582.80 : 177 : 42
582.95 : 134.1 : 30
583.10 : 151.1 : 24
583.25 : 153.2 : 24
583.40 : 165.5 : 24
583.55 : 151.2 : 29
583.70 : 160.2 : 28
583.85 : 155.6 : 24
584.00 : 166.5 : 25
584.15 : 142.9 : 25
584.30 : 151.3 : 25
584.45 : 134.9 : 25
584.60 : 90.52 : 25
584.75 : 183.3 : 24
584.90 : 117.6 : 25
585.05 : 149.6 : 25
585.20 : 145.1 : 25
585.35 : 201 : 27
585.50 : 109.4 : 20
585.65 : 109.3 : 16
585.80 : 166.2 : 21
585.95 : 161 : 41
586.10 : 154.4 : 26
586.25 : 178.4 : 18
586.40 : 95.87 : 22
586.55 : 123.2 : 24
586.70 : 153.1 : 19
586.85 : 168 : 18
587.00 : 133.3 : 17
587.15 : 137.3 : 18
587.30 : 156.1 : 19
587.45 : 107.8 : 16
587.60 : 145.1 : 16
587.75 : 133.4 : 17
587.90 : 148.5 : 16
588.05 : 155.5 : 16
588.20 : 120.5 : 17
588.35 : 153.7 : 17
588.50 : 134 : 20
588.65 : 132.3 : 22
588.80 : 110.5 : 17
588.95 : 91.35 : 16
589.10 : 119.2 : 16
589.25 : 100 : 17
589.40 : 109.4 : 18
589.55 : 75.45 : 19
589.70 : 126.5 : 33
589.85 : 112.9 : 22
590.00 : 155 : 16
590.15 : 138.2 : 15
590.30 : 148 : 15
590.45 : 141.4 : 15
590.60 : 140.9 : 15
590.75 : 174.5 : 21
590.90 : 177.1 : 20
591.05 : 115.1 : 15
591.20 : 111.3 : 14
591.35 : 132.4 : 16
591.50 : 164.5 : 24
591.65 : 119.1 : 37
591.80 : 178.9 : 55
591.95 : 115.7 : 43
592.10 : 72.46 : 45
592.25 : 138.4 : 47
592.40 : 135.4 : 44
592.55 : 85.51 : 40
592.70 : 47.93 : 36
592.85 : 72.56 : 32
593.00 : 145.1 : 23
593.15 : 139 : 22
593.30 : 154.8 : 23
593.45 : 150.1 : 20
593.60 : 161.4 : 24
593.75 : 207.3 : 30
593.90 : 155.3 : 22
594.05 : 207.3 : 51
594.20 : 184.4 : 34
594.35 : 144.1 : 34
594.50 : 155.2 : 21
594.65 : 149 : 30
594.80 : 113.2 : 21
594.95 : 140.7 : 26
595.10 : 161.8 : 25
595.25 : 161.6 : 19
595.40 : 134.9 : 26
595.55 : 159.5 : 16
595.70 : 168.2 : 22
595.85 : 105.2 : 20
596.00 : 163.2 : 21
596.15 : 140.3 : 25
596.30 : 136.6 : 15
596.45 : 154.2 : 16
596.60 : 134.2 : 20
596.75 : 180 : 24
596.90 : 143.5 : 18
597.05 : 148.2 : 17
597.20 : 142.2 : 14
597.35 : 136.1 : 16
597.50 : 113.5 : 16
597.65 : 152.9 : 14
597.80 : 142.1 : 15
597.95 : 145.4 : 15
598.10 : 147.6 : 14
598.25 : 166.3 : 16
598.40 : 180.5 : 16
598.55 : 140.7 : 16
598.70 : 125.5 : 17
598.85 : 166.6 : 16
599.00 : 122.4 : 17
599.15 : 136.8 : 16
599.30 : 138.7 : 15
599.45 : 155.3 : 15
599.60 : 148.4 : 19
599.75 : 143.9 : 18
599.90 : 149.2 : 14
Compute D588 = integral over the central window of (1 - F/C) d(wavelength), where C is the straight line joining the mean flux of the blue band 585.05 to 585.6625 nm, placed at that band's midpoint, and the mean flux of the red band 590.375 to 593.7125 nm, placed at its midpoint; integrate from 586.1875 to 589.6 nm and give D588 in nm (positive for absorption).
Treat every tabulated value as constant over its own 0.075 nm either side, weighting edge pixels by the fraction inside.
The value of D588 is 0.25 nm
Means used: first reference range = 145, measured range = 130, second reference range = 131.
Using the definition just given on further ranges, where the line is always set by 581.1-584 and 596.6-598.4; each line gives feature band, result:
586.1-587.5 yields 0.04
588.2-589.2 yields 0.16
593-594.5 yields -0.19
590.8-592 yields 0.05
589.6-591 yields 0.02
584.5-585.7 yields 0.05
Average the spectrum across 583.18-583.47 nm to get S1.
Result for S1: 159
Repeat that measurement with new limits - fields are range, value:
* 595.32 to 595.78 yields 154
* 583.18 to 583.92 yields 157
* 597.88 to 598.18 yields 147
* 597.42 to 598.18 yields 140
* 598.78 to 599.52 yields 144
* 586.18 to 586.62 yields 132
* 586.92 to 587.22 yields 136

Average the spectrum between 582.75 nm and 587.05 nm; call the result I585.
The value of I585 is 148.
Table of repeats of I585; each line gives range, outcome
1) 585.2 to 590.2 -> 134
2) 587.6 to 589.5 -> 126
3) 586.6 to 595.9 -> 137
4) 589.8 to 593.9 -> 135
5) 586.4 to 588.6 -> 139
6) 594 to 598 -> 148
